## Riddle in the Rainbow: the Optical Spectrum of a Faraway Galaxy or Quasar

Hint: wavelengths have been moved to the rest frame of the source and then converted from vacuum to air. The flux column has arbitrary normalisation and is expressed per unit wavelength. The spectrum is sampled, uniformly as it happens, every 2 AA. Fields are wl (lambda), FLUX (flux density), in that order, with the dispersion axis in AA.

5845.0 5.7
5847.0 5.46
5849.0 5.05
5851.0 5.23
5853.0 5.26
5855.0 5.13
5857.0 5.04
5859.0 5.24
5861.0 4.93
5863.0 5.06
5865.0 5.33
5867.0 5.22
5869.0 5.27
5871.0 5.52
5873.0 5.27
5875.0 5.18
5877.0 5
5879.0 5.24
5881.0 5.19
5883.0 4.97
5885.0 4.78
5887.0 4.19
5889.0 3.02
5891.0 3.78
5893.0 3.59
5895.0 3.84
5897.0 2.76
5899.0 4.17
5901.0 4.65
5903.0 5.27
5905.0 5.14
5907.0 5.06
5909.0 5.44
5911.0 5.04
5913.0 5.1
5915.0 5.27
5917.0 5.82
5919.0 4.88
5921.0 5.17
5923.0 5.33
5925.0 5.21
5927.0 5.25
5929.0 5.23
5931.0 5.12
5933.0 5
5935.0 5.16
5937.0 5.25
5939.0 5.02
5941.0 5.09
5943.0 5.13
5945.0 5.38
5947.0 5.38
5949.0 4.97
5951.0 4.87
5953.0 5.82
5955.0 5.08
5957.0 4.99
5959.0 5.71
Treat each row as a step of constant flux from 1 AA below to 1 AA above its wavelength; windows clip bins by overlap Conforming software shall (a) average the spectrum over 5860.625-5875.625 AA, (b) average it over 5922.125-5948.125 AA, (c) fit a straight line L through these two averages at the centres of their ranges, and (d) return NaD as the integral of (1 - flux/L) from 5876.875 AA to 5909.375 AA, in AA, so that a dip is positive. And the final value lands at 4.8 AA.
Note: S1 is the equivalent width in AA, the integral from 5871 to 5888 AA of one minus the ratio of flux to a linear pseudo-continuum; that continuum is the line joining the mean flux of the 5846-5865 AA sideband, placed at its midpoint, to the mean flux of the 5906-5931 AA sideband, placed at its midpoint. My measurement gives 0.59 AA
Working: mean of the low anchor 5.16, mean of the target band 5.01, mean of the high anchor 5.23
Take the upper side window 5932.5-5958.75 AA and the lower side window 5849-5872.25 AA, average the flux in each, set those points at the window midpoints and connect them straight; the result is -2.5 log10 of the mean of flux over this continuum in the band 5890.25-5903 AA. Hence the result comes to 0.307 mag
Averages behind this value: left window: 5.2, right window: 5.18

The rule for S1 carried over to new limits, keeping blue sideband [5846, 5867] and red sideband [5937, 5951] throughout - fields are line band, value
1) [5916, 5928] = -0.3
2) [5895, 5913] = 1.7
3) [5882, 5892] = 2.0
